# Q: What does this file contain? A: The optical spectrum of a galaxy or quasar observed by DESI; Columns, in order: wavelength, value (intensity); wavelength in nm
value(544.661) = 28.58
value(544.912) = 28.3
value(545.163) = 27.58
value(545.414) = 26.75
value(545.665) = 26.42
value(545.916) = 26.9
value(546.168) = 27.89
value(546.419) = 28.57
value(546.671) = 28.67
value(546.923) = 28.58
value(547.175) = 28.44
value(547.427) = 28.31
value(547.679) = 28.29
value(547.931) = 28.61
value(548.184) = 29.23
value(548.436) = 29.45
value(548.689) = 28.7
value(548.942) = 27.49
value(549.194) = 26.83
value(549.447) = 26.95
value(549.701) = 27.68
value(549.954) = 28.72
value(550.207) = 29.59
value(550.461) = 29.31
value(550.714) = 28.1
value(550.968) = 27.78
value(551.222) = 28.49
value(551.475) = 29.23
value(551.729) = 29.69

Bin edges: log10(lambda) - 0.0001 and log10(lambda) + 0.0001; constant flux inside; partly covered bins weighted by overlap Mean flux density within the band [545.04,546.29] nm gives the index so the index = 27.1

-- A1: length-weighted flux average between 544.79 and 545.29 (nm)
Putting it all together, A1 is 27.9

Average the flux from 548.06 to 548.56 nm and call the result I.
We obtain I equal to 29.4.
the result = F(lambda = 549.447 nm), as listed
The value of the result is 26.95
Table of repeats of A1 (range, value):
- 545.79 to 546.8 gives 28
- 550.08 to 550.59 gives 29.5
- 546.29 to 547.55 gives 28.5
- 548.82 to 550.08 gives 27.5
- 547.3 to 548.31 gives 28.6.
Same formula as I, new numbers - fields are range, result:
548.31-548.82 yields 29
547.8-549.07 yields 28.7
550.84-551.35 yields 28.2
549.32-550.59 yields 28.4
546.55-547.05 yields 28.6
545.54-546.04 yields 26.7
